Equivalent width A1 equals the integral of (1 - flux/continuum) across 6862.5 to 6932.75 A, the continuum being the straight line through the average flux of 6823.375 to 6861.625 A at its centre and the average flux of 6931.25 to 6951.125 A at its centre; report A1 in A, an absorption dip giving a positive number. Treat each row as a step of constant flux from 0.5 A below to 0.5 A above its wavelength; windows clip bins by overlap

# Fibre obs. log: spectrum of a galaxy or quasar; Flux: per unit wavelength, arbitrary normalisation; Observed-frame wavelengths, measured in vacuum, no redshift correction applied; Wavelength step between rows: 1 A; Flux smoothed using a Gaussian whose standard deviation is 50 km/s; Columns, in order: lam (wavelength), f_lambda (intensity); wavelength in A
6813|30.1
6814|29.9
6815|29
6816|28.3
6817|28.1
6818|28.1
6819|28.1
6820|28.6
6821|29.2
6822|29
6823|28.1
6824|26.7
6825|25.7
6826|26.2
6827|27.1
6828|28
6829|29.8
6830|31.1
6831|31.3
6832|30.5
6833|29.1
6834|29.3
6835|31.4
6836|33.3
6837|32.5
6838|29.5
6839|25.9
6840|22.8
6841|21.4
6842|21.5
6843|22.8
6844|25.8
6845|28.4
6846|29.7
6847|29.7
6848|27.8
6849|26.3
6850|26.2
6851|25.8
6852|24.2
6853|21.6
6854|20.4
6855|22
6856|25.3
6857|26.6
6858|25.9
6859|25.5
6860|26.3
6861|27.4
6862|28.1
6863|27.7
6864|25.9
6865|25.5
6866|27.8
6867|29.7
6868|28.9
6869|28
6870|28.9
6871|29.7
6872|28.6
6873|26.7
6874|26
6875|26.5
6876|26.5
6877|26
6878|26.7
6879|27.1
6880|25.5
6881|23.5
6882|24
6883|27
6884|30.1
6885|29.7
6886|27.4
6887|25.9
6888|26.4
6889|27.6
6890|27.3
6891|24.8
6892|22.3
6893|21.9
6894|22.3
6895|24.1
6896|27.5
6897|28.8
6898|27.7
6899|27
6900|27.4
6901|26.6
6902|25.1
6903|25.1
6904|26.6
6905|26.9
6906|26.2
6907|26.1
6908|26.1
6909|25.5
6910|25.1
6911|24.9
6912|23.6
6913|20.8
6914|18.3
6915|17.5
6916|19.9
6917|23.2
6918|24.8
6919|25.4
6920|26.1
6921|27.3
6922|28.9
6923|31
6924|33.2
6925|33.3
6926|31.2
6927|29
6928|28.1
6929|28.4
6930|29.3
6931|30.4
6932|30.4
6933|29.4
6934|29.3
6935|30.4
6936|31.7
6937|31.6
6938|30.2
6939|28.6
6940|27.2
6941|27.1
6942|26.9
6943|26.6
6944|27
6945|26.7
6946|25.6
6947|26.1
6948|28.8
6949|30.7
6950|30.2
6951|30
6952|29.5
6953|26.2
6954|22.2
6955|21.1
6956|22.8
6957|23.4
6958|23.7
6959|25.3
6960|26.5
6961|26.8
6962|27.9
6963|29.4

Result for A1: 3.4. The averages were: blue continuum 26.9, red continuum 28.7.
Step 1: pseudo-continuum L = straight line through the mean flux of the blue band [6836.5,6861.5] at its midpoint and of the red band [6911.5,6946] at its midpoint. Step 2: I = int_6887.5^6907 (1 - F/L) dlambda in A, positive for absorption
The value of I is 0.6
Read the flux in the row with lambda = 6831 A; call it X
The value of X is 31.3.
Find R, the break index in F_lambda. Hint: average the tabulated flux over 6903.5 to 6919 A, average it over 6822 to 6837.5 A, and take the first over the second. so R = 0.81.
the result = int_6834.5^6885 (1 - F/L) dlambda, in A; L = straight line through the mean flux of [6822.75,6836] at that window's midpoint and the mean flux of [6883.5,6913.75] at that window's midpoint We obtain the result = 1.7 A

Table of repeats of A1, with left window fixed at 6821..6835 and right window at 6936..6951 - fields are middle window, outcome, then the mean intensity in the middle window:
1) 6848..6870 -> 2.0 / 26.1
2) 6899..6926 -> 2.6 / 25.7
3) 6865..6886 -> 0.9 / 27.3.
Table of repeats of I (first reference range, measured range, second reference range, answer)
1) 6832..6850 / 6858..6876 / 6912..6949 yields 0.07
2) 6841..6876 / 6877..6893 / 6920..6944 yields 0.72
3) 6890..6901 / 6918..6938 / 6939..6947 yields -2.42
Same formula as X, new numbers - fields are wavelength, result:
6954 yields 22.2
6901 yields 26.6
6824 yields 26.7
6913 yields 20.8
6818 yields 28.1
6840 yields 22.8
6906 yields 26.2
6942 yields 26.9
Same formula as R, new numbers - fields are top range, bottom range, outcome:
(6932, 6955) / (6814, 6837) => 0.97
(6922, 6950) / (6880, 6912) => 1.12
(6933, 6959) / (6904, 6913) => 1.08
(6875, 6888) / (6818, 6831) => 0.94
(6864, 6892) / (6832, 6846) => 0.98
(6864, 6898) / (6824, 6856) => 0.99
